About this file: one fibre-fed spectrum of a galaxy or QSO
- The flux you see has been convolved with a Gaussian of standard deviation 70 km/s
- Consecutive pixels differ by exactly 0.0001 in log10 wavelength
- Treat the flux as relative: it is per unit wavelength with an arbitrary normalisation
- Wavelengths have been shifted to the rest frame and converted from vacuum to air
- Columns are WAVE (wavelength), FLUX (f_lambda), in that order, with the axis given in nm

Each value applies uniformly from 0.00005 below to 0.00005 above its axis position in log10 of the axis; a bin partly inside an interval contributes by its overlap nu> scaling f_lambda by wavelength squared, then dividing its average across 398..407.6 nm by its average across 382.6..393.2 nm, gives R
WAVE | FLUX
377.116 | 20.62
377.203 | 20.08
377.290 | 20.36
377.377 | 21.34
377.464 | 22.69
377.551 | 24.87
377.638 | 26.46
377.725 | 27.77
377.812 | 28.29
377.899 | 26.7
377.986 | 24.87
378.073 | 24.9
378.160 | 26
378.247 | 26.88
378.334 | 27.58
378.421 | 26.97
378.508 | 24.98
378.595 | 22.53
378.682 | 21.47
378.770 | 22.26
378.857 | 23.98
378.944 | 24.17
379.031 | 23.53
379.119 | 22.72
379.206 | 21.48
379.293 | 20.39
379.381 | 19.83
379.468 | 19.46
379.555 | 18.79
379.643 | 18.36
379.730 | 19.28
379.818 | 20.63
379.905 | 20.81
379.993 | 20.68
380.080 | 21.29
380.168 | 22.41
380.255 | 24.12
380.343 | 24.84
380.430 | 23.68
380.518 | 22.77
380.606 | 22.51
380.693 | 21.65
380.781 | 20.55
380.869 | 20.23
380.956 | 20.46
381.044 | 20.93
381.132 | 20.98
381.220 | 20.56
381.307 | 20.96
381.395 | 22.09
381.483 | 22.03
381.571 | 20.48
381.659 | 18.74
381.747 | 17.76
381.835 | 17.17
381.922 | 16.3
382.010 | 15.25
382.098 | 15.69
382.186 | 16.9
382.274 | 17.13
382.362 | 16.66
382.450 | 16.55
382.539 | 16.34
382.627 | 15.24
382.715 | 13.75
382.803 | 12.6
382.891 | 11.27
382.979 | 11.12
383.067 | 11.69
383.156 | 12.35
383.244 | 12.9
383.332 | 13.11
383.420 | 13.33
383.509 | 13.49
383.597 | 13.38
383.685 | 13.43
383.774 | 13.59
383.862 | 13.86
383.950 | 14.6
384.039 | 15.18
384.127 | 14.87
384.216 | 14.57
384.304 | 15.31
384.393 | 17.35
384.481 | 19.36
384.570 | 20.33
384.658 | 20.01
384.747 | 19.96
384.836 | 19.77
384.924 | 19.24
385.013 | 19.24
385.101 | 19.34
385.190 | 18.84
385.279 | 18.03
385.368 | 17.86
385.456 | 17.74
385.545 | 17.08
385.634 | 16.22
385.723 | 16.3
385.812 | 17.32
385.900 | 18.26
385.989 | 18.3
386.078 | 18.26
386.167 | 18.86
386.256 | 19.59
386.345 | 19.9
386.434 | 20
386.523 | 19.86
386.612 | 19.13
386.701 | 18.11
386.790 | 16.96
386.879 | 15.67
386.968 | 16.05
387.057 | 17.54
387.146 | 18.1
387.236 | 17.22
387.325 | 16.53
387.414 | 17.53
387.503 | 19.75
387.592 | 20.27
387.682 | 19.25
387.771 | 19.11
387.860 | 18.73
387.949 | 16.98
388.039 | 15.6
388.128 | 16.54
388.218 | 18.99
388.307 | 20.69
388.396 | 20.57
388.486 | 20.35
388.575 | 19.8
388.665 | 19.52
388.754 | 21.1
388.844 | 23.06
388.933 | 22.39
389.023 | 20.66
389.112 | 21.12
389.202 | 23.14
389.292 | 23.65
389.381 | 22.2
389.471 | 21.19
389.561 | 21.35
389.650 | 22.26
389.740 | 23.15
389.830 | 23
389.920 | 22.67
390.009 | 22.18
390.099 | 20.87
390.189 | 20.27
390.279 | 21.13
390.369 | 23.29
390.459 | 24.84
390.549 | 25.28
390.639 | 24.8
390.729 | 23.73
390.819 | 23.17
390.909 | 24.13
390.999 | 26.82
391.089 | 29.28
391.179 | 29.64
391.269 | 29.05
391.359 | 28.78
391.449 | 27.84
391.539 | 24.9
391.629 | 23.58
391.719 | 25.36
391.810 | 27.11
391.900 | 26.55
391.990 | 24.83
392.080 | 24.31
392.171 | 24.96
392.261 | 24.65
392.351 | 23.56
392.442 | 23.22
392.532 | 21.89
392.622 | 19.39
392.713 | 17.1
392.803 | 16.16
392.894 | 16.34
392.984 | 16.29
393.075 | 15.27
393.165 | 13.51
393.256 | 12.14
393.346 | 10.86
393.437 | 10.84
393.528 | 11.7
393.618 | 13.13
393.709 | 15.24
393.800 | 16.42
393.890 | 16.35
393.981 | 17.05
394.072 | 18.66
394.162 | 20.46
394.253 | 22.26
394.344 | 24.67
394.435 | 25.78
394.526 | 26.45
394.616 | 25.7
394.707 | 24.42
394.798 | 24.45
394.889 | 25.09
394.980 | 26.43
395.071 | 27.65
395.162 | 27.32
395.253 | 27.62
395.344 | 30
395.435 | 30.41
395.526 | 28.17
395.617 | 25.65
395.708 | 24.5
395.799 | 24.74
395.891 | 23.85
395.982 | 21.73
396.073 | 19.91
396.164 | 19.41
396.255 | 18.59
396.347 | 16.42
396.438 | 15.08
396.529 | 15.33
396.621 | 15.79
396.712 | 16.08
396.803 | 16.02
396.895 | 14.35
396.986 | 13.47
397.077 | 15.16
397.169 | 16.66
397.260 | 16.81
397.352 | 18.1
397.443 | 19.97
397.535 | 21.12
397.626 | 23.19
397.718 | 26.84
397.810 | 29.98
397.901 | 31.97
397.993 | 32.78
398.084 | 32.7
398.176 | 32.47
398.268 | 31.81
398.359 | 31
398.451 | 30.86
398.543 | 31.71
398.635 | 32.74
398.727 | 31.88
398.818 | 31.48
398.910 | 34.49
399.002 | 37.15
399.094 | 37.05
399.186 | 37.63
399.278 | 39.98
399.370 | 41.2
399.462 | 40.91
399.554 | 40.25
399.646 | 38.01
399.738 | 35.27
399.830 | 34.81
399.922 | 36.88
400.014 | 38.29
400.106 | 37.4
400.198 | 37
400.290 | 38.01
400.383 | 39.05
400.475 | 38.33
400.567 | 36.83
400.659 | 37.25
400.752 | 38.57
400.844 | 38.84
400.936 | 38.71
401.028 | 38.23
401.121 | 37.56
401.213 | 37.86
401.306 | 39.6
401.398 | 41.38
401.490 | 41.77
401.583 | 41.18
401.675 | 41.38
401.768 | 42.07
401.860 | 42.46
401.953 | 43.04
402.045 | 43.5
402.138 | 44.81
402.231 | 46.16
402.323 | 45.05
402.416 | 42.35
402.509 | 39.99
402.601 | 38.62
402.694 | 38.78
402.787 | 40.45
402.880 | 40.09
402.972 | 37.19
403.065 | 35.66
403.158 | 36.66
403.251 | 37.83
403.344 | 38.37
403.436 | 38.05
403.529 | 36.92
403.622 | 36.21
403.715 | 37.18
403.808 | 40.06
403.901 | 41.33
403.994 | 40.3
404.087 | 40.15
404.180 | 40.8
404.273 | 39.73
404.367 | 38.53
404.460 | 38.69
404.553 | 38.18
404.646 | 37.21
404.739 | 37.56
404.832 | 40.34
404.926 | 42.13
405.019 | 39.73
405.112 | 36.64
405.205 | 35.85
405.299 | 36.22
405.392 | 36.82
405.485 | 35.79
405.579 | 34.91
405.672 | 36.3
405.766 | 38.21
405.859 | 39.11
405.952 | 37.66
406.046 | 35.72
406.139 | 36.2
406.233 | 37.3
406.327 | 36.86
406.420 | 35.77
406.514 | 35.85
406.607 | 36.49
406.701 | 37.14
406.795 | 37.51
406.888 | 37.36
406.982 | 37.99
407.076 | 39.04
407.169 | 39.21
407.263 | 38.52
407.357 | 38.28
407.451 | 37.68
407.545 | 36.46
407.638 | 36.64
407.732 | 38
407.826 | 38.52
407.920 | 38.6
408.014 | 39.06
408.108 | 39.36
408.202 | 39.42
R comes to 2.1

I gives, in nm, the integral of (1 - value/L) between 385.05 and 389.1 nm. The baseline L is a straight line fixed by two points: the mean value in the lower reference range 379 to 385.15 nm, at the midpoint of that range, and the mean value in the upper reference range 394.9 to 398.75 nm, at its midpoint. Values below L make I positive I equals 0.29 nm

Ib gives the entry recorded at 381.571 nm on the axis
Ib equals 20.48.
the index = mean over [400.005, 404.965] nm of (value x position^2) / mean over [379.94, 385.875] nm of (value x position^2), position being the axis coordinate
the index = 2.48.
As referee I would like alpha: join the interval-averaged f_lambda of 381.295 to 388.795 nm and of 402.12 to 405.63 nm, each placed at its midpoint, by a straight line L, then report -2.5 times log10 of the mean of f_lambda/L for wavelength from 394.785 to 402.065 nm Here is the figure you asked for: 0.082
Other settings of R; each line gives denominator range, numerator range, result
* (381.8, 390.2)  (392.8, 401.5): 1.60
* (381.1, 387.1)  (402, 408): 2.52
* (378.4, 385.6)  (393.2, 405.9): 1.88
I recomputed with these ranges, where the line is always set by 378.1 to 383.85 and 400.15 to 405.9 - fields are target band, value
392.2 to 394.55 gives 0.958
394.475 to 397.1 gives 0.836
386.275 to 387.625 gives 0.353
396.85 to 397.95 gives 0.434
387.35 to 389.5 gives 0.491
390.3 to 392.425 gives 0.224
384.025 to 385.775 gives 0.376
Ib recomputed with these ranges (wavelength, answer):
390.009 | 22.18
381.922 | 16.3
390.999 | 26.82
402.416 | 42.35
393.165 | 13.51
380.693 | 21.65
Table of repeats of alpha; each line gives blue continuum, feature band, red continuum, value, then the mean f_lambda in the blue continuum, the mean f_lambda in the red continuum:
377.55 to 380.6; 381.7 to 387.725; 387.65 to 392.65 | 0.35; 23.3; 22.8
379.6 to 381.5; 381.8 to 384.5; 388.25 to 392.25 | 0.45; 21.4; 23.6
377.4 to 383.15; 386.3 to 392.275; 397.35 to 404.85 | 0.27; 20.7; 37.1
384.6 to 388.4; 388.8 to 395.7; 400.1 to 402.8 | 0.17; 18.3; 40.2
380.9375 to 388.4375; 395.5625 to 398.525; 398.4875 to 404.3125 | 0.43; 17.3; 38.8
